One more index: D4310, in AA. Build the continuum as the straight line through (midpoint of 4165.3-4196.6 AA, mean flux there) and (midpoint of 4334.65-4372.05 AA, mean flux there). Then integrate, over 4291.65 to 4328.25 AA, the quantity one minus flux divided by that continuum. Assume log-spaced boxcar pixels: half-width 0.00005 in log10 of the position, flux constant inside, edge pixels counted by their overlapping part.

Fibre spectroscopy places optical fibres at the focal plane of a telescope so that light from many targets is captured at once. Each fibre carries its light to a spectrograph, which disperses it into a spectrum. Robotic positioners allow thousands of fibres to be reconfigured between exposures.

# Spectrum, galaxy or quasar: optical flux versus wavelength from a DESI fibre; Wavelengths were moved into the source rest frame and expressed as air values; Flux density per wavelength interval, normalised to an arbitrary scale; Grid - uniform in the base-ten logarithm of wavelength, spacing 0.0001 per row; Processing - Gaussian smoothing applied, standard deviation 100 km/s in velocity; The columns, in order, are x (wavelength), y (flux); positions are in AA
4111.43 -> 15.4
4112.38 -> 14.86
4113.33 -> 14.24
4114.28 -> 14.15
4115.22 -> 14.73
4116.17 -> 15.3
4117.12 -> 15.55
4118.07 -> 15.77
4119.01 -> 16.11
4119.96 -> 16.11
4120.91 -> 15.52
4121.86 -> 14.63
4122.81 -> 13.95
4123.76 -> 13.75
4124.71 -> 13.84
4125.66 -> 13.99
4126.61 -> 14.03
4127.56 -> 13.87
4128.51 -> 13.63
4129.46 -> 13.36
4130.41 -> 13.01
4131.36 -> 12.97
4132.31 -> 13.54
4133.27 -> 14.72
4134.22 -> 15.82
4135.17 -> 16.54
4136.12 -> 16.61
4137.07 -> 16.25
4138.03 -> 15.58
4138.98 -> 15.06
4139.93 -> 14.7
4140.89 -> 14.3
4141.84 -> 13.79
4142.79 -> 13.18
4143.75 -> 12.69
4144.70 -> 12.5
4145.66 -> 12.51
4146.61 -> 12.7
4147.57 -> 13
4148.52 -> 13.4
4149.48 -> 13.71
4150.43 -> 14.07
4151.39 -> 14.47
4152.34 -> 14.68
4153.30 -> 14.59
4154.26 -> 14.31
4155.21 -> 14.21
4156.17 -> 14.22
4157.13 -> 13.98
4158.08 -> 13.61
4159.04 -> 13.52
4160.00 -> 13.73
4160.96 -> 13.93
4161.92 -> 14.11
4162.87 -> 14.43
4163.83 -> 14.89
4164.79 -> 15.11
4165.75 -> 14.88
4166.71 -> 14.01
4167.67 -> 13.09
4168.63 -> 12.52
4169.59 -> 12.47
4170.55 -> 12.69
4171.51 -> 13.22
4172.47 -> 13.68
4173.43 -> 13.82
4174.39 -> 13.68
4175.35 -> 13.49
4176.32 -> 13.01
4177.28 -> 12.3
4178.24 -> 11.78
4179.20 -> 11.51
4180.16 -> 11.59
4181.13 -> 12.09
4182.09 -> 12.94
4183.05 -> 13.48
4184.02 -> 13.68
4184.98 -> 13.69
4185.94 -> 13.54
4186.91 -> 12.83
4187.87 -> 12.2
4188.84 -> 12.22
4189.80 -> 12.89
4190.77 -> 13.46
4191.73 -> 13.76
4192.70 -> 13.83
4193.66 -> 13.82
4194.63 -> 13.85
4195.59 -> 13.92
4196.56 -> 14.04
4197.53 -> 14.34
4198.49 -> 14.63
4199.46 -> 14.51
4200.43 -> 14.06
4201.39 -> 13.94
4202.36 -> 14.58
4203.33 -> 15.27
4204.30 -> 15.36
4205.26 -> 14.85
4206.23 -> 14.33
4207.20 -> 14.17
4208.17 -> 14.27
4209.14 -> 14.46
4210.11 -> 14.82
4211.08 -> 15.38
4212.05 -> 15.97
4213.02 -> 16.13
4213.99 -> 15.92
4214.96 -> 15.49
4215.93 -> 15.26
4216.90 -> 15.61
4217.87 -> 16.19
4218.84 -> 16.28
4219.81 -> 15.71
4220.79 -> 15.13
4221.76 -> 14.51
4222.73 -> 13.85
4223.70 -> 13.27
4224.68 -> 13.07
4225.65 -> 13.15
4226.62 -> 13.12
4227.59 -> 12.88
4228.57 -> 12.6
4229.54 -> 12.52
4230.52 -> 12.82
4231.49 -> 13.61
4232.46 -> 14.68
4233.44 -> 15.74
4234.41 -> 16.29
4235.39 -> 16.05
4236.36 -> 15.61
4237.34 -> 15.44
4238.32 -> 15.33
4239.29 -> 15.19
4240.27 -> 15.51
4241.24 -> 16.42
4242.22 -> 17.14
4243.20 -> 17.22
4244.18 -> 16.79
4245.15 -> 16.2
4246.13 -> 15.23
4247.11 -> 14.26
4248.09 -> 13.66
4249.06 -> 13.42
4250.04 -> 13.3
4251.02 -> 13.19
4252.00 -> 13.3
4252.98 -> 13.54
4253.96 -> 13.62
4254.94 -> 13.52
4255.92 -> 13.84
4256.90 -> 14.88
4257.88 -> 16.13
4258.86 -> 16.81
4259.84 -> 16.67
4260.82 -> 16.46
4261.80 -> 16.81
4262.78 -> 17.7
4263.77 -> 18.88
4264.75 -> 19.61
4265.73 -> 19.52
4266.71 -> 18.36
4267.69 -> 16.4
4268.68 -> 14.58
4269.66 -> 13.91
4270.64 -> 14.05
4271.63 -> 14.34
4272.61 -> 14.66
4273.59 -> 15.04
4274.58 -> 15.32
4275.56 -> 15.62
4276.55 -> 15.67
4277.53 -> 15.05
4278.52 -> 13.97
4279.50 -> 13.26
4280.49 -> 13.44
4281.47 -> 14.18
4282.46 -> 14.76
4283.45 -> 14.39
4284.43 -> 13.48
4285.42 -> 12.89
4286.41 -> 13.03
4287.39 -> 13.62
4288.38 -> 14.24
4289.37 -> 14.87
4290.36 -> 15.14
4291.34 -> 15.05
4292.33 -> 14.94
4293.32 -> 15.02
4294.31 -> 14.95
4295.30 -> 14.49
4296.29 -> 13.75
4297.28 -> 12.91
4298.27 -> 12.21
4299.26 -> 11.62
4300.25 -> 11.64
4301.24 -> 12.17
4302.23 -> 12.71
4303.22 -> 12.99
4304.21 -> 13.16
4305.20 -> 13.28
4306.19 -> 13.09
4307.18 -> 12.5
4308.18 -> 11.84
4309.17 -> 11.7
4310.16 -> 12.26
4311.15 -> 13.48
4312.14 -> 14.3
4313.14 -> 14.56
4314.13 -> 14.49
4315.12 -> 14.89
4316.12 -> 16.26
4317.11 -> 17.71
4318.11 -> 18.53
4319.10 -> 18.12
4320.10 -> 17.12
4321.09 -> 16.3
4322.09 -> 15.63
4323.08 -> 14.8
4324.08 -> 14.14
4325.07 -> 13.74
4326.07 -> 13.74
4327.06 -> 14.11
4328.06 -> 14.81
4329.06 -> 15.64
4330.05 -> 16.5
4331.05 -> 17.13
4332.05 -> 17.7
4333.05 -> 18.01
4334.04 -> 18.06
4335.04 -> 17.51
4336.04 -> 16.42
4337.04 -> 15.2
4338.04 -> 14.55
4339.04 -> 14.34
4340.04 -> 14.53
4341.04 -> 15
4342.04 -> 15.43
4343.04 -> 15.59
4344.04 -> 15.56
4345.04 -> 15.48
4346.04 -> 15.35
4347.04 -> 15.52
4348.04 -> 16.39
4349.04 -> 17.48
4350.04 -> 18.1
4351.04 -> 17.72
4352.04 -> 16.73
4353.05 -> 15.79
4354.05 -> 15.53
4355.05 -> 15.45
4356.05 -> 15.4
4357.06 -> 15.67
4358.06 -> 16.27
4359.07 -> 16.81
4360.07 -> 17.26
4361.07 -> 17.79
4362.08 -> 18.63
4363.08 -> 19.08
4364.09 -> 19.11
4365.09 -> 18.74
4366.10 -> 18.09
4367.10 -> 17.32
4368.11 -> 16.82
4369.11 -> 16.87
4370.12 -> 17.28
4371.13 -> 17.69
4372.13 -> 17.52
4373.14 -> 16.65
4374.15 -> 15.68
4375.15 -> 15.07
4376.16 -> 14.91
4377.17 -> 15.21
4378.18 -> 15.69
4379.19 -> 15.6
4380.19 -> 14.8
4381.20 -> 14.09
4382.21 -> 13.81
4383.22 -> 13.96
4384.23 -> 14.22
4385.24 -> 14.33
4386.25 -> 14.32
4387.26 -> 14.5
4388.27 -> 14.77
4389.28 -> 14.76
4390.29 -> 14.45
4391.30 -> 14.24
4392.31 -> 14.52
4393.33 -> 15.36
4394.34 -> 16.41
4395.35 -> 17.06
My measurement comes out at 3.6 AA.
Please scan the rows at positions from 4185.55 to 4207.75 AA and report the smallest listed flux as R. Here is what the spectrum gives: 12.2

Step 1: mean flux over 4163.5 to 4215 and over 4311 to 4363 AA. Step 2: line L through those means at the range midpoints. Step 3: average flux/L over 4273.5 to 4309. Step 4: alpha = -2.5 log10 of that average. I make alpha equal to 0.12 mag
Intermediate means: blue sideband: 13.8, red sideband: 16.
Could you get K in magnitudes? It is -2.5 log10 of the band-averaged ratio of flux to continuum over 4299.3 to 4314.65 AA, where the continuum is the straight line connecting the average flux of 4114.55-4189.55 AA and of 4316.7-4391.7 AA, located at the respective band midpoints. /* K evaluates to 0.20 mag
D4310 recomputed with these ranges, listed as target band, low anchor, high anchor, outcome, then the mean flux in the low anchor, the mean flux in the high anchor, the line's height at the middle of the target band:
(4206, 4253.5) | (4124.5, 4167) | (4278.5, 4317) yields -3.1 AA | 14.1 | 13.7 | 13.9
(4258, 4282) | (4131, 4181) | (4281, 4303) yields -3.7 AA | 13.8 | 13.7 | 13.7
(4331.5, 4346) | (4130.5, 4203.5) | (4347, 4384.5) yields 0.1 AA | 13.8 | 16.5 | 16.1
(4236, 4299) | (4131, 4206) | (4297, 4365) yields -1.1 AA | 13.8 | 15.4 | 14.8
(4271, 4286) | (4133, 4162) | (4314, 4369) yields 1.2 AA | 14.2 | 16.3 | 15.7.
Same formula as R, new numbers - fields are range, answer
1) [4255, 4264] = 13.84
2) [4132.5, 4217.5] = 11.51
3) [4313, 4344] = 13.74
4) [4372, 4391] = 13.81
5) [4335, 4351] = 14.34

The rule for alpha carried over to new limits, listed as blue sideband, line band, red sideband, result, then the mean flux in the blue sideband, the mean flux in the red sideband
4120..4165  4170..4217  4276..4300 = 0.018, 14.2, 14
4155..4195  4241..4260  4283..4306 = -0.107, 13.4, 13.6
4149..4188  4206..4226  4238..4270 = -0.014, 13.5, 15.7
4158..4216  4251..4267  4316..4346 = -0.086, 13.8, 15.9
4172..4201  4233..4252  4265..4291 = -0.081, 13.3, 14.8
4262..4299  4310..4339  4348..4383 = 0.004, 14.9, 16.6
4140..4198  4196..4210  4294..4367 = -0.047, 13.5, 15.4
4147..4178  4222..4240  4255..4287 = 0.045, 13.8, 15.4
